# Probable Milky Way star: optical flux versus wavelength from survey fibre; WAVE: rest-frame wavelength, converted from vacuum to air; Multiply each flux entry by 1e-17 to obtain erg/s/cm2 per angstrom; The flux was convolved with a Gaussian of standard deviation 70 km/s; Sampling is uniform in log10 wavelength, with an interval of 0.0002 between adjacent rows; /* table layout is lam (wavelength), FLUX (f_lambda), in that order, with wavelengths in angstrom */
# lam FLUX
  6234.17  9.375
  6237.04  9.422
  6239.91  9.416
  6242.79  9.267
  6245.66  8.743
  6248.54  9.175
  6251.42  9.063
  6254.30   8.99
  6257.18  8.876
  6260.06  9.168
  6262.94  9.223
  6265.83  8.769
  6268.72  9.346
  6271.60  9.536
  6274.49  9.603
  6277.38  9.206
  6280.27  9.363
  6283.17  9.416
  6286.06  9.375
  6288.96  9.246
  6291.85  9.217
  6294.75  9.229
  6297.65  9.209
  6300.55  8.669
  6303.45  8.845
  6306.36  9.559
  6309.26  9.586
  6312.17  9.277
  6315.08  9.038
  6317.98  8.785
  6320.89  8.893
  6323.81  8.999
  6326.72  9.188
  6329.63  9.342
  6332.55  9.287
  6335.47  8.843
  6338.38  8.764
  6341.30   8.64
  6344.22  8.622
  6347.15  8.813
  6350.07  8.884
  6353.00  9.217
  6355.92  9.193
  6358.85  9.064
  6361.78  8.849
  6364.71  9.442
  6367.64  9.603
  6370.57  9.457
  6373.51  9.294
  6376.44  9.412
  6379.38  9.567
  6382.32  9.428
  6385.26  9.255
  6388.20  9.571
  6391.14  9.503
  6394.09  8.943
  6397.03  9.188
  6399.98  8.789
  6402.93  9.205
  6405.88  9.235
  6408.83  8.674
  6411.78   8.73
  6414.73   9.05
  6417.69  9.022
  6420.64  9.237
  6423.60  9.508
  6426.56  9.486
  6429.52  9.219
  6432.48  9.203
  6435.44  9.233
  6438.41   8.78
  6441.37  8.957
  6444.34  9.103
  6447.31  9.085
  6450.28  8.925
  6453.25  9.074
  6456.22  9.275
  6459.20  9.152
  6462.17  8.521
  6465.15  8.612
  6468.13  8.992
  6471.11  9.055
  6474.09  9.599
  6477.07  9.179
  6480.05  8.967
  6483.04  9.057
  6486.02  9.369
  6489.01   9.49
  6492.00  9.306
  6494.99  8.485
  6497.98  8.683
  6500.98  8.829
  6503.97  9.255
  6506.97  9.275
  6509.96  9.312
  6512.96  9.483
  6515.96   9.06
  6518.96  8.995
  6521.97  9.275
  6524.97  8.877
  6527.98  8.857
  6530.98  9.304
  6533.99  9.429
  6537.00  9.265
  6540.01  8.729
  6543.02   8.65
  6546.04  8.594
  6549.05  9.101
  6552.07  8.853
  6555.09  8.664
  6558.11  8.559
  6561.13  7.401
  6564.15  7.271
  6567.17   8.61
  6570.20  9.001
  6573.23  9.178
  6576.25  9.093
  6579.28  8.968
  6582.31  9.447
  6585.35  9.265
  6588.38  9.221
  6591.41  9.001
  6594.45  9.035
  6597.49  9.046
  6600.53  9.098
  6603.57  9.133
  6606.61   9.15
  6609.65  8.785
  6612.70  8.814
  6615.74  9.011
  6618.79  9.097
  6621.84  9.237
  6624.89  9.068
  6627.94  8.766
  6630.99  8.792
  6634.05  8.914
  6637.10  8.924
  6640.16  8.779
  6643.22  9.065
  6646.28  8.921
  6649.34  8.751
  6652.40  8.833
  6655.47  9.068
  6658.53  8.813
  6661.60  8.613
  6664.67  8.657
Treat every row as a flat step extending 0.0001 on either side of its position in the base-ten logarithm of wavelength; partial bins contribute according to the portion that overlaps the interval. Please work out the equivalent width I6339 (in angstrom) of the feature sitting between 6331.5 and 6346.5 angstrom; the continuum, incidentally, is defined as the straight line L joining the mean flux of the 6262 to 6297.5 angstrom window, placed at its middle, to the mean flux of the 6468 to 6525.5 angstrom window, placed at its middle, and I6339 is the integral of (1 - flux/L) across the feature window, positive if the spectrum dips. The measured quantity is 0.7 angstrom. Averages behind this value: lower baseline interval 9.29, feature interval 8.82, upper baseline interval 9.14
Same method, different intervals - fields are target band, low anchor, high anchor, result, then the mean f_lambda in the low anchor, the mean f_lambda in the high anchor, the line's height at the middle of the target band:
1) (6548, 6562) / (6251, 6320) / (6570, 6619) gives 0.8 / 9.19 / 9.08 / 9.09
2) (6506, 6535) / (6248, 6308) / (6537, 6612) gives -0.9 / 9.2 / 8.84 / 8.9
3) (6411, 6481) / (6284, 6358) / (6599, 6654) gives -0.5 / 9.07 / 8.95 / 9.02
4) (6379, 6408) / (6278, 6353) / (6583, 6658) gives -0.6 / 9.09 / 8.99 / 9.06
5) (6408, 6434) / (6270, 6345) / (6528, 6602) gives -0.3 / 9.15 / 8.87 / 9.02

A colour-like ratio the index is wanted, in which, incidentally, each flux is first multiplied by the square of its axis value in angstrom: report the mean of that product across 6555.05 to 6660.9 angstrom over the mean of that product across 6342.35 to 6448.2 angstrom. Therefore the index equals 1.0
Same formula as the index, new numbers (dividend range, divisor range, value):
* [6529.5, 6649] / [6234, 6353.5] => 1.07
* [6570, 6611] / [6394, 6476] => 1.05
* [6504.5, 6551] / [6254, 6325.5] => 1.07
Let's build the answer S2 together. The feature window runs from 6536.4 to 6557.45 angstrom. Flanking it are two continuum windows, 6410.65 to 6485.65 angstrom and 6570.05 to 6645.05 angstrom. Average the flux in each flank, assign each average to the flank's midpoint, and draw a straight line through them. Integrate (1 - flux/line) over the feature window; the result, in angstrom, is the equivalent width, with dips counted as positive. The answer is 0.6 angstrom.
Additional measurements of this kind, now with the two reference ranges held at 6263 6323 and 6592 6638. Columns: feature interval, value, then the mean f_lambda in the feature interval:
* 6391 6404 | 0.1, 9.08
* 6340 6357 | 0.5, 8.89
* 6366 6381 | -0.5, 9.47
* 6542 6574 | 1.8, 8.52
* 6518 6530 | 0.1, 9.01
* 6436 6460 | 0.1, 9.05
